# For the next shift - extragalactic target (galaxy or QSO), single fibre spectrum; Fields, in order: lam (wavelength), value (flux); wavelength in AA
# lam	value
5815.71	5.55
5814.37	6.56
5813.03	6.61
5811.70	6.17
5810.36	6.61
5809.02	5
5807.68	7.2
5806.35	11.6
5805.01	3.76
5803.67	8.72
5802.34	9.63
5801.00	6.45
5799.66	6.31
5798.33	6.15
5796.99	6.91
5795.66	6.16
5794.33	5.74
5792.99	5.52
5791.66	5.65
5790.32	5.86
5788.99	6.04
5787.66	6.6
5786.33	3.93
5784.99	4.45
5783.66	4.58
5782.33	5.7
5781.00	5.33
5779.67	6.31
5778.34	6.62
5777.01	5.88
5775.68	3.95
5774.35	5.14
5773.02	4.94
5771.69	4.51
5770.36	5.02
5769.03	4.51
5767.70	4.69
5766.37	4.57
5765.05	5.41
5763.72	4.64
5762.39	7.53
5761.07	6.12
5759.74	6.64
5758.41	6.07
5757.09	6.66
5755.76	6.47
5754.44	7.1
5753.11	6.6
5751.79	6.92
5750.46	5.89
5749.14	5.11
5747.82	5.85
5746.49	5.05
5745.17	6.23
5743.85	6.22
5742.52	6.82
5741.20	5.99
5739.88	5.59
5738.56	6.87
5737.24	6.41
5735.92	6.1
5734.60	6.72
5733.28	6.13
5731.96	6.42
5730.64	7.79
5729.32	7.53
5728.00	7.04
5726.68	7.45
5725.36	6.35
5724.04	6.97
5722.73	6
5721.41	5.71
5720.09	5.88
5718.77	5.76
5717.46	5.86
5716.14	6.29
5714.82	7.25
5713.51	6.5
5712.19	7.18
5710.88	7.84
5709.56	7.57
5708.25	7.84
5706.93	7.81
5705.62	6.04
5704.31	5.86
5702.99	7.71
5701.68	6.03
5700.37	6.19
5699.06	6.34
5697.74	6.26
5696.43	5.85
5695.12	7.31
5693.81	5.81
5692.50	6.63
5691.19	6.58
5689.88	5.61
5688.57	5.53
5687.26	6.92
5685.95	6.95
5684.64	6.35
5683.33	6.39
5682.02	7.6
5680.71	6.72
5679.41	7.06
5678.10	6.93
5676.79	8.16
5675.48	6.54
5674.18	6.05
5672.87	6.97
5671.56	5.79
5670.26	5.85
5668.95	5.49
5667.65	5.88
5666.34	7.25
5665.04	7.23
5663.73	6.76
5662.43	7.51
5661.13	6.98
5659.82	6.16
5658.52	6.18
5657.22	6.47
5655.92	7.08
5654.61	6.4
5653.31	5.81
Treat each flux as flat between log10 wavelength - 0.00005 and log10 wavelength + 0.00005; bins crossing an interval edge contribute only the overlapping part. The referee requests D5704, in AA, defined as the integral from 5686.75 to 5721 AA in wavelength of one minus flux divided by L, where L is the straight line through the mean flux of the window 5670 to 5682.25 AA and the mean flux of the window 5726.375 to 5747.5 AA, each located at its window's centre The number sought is 0.5 AA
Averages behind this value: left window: 6.77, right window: 6.49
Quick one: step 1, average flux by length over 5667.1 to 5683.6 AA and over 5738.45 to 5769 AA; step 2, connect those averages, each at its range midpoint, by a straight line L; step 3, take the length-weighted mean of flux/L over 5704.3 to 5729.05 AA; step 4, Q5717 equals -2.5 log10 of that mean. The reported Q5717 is -0.08 mag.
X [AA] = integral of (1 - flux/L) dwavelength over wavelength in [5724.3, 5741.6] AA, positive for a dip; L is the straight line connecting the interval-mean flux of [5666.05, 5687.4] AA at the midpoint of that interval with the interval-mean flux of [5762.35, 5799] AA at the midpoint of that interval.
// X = -2.0 AA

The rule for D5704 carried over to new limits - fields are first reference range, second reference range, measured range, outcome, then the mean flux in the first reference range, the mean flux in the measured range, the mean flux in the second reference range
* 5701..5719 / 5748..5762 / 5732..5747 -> 0.7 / 6.85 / 6.22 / 6.37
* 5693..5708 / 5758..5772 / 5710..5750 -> -2.7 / 6.51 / 6.43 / 5.44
